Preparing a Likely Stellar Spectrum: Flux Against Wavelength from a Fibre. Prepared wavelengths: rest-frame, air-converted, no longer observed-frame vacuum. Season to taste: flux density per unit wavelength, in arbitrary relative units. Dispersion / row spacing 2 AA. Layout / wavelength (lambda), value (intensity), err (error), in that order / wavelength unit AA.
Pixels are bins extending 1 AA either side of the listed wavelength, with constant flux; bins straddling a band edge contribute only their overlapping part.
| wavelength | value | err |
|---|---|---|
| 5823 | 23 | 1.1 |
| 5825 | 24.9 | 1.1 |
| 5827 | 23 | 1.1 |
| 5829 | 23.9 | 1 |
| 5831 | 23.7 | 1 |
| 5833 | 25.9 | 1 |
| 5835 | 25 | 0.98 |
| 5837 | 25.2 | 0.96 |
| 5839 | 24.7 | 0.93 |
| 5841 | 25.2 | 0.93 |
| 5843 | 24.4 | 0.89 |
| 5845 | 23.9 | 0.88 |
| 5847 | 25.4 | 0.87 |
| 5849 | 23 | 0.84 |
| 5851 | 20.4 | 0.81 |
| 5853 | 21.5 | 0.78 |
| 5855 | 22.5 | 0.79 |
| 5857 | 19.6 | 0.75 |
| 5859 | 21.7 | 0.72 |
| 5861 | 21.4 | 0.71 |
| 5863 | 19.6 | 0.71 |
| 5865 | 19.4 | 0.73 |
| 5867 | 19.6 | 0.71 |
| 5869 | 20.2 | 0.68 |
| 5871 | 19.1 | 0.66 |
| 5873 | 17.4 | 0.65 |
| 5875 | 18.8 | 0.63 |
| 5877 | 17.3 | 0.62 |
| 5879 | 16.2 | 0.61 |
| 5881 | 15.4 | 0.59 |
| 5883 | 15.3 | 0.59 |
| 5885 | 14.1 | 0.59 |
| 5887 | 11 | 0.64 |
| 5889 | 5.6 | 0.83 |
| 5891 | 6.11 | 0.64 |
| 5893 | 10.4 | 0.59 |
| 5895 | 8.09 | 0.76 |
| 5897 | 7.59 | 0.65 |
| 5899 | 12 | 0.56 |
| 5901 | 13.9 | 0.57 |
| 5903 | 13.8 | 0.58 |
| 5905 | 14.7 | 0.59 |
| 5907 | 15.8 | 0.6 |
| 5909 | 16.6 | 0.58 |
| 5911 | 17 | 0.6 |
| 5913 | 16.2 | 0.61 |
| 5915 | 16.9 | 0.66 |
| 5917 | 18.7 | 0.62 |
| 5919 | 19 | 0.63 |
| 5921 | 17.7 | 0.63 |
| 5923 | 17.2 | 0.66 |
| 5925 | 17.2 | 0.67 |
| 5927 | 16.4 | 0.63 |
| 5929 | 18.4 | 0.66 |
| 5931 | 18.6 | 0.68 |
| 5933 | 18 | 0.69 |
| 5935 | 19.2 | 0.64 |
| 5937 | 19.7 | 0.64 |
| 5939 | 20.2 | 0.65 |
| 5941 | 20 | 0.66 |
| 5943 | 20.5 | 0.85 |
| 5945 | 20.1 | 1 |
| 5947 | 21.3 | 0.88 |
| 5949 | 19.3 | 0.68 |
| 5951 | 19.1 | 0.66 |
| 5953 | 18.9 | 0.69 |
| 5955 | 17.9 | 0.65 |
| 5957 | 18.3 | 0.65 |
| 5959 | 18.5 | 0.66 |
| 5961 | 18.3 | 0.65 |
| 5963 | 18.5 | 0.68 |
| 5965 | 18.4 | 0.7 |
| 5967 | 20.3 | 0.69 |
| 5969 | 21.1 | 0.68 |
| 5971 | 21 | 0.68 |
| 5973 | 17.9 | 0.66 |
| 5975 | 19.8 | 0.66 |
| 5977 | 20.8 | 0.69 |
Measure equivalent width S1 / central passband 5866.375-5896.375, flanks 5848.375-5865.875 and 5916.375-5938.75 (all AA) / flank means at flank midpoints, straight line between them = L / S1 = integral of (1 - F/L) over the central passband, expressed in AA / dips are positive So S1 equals 8.9 AA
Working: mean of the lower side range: 21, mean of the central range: 14.2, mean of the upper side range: 18.2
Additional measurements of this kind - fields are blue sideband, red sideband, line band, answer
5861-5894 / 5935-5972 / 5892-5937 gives 4.8 AA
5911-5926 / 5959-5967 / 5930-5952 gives -1.9 AA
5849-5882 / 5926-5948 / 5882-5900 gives 8.7 AA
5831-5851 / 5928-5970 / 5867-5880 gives 2.6 AA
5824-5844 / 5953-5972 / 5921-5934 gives 1.9 AA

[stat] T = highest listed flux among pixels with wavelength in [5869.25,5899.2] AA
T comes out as 19.1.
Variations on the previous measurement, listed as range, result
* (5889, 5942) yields 20.2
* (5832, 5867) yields 25.9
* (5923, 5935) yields 19.2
